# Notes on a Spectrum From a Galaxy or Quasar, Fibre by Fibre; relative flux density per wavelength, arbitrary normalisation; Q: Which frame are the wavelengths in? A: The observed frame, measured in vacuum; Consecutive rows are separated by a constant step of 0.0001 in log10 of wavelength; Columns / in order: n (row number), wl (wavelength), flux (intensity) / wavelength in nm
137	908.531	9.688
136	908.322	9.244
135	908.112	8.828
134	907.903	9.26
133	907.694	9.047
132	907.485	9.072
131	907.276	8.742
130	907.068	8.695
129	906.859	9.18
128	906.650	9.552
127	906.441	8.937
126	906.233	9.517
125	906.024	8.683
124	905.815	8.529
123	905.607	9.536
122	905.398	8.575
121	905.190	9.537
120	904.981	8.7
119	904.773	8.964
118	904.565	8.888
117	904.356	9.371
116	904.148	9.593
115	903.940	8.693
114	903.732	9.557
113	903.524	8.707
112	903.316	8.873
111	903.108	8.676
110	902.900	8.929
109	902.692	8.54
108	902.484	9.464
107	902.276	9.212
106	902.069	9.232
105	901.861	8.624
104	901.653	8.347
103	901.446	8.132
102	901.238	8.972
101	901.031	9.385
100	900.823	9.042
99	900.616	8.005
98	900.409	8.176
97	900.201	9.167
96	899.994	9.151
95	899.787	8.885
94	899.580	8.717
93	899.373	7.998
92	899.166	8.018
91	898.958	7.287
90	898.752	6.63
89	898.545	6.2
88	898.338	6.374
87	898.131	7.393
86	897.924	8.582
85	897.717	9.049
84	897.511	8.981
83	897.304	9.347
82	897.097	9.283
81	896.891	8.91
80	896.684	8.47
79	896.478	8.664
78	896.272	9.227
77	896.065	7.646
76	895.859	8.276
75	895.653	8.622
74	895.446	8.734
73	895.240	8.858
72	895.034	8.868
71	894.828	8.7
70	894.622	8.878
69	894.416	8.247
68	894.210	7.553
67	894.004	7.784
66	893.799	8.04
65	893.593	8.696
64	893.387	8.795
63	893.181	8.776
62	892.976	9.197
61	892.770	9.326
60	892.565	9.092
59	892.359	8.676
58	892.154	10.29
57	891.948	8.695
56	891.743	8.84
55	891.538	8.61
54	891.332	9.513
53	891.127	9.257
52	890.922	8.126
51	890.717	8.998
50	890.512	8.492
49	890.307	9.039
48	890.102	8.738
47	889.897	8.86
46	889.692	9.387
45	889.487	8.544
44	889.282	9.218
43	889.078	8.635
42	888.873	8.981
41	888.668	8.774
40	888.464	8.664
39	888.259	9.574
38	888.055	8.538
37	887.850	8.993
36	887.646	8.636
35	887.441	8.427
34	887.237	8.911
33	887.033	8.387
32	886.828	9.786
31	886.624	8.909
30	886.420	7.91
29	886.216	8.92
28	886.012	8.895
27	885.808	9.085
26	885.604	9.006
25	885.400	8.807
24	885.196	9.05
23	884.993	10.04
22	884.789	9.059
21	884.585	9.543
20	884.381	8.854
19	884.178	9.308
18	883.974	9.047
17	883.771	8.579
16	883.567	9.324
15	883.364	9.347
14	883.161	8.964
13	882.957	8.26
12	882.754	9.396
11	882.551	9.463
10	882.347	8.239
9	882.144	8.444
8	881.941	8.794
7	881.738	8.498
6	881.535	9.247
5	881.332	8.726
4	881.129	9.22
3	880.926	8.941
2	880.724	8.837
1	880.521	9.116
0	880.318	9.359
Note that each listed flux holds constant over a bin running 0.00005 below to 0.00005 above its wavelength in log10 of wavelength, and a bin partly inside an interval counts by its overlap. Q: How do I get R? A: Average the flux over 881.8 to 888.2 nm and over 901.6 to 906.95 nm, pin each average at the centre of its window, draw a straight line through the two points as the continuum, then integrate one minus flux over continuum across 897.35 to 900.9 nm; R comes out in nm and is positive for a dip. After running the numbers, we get 0.350 nm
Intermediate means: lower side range 8.93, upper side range 9.02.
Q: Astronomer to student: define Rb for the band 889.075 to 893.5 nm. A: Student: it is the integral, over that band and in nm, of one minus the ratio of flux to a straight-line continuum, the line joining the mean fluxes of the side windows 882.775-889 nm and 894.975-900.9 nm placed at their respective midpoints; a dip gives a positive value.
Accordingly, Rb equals -0.14 nm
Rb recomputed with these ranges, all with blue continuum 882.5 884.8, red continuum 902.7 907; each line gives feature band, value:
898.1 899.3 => 0.27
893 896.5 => 0.22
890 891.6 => 0.04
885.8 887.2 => 0.04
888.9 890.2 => 0.02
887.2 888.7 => 0.04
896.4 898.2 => 0.06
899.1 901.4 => 0.09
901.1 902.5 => 0.03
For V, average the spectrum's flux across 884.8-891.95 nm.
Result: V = 8.9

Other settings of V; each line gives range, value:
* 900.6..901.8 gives 8.69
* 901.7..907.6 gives 9.01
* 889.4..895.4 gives 8.79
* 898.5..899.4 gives 7.23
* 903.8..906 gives 9.03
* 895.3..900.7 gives 8.3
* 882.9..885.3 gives 9.13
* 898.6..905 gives 8.69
